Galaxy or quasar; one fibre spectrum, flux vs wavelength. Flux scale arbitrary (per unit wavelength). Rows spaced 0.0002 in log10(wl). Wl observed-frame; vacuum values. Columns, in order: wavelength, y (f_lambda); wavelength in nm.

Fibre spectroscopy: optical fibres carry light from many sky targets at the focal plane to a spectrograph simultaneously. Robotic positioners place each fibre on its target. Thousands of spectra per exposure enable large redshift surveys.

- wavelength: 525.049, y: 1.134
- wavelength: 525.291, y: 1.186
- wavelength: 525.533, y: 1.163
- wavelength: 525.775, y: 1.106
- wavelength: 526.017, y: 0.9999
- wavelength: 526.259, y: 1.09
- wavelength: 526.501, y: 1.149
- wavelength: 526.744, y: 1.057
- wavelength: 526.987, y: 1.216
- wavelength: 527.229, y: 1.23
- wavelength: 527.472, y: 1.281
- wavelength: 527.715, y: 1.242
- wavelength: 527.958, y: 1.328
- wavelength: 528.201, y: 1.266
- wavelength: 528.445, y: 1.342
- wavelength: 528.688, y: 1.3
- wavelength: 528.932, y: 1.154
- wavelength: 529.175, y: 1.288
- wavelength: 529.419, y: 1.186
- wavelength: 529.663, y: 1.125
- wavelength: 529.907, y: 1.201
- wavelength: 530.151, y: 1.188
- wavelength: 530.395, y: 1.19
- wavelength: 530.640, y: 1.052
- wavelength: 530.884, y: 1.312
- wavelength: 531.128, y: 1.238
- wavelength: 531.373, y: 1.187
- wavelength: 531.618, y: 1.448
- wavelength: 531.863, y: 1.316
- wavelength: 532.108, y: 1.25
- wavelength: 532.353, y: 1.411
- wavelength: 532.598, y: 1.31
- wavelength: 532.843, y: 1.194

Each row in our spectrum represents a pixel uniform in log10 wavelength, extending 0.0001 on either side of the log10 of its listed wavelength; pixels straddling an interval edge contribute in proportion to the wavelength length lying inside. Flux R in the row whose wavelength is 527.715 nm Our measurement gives 1.242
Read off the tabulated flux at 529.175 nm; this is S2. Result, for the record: 1.288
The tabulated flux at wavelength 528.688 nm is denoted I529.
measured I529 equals 1.3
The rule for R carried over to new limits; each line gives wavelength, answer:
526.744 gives 1.057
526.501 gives 1.149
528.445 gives 1.342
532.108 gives 1.25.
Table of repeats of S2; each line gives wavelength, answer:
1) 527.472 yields 1.281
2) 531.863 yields 1.316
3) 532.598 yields 1.31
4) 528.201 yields 1.266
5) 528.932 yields 1.154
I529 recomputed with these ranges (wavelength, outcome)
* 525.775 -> 1.106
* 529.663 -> 1.125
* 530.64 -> 1.052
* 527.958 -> 1.328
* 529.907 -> 1.201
